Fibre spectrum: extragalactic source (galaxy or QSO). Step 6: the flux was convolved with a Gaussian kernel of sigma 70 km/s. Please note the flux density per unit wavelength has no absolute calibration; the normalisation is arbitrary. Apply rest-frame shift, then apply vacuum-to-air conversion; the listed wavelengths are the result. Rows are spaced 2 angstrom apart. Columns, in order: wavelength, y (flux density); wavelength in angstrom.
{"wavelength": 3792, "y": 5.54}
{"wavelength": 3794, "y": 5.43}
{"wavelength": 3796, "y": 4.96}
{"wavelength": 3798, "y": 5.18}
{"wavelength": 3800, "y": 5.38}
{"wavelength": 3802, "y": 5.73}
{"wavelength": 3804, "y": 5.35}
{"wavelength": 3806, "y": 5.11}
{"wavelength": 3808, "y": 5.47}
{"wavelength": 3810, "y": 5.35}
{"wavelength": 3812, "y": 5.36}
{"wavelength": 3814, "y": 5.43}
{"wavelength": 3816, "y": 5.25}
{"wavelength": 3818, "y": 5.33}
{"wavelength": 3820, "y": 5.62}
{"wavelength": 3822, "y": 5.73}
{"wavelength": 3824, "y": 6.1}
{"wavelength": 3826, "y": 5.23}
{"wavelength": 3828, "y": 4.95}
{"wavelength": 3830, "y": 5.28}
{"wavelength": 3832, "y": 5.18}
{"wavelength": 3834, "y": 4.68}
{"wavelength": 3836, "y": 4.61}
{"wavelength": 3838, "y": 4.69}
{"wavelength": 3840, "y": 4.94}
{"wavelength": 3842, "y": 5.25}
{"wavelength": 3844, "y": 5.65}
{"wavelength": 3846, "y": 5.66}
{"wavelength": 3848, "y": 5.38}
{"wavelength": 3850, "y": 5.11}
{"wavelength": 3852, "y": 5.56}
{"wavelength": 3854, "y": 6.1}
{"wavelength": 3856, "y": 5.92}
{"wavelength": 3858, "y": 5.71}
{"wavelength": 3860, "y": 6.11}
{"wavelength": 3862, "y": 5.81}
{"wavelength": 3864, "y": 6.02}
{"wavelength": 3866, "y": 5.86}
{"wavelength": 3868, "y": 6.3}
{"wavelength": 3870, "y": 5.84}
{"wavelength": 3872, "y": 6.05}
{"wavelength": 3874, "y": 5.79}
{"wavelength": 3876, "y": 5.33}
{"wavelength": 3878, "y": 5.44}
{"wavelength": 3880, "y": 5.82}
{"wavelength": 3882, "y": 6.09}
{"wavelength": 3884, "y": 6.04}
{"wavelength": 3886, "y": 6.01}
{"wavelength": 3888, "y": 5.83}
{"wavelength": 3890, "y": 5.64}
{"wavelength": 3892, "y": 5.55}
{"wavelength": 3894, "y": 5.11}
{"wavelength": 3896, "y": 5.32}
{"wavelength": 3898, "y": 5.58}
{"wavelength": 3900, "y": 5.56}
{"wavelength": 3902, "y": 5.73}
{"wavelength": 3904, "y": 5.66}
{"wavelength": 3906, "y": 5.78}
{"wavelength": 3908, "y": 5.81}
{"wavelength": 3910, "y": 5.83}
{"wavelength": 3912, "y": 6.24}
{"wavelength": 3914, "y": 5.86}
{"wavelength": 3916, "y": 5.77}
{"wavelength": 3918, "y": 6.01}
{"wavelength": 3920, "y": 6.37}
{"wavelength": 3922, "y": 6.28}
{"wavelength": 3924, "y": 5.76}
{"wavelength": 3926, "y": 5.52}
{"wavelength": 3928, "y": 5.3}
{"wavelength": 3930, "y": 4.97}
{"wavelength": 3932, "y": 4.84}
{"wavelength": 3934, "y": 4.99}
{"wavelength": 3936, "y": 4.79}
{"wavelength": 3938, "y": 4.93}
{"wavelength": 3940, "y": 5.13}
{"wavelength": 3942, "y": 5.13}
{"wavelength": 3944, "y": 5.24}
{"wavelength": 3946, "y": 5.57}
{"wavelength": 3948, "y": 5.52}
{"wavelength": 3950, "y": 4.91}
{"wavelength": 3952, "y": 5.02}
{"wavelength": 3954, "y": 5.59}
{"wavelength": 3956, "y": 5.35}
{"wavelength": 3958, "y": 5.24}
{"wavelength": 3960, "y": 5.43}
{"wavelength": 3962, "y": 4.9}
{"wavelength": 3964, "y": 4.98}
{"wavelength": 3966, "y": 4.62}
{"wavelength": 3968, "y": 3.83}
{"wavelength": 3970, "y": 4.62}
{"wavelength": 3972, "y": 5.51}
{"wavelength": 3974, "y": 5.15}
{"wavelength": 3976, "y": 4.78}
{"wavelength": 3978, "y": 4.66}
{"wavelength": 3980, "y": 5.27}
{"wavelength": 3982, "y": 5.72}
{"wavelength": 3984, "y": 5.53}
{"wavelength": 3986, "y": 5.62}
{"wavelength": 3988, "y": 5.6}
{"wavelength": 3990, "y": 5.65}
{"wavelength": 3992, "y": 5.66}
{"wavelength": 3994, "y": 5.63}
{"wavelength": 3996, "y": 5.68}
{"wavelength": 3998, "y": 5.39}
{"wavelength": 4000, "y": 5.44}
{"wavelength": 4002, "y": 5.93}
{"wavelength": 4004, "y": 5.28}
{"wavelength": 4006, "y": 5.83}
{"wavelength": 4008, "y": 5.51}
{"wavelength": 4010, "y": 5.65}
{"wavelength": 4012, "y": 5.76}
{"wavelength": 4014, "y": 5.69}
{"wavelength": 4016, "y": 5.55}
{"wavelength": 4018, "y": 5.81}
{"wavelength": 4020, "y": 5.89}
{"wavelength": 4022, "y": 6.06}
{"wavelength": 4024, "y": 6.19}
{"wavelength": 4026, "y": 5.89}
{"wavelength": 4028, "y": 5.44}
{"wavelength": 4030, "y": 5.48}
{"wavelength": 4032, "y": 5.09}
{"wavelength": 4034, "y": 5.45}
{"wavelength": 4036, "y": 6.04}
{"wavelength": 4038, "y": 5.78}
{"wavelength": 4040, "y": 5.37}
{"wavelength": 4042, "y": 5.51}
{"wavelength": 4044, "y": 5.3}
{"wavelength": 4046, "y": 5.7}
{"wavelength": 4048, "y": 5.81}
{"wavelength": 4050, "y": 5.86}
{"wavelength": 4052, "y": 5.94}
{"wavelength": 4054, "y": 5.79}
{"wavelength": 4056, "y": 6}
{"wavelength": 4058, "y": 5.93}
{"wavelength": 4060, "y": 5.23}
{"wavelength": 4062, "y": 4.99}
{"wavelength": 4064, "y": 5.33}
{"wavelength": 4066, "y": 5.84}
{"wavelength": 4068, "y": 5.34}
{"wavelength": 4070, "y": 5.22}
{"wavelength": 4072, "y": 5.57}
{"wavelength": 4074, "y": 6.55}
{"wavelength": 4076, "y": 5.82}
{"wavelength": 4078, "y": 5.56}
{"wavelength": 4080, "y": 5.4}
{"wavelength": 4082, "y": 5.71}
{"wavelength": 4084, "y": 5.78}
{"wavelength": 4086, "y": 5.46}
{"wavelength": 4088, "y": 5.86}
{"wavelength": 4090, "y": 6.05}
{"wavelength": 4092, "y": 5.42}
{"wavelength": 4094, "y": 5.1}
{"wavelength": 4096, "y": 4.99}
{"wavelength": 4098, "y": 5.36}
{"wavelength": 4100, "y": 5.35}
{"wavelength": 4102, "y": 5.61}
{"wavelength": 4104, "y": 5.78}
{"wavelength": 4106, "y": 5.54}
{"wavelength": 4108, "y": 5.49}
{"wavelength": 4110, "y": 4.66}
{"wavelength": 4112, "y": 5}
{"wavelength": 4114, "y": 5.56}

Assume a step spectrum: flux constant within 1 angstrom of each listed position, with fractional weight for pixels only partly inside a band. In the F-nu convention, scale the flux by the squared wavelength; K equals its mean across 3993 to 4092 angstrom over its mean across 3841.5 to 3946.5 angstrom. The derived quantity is 1.08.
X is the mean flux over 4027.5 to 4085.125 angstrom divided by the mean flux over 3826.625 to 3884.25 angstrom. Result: 1.01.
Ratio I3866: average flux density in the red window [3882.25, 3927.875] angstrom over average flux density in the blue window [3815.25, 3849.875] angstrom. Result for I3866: 1.1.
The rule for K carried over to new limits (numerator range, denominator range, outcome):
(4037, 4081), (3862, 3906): 1.07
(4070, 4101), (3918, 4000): 1.13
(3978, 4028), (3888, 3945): 1.07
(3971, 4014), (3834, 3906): 1.04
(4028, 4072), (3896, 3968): 1.09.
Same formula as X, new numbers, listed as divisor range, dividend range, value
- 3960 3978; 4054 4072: 1.14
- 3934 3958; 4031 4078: 1.08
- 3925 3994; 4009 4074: 1.09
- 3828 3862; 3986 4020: 1.05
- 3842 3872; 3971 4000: 0.94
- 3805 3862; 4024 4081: 1.04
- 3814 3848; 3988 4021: 1.07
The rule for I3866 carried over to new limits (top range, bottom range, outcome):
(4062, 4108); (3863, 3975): 1.01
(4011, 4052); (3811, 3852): 1.08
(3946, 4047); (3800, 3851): 1.02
